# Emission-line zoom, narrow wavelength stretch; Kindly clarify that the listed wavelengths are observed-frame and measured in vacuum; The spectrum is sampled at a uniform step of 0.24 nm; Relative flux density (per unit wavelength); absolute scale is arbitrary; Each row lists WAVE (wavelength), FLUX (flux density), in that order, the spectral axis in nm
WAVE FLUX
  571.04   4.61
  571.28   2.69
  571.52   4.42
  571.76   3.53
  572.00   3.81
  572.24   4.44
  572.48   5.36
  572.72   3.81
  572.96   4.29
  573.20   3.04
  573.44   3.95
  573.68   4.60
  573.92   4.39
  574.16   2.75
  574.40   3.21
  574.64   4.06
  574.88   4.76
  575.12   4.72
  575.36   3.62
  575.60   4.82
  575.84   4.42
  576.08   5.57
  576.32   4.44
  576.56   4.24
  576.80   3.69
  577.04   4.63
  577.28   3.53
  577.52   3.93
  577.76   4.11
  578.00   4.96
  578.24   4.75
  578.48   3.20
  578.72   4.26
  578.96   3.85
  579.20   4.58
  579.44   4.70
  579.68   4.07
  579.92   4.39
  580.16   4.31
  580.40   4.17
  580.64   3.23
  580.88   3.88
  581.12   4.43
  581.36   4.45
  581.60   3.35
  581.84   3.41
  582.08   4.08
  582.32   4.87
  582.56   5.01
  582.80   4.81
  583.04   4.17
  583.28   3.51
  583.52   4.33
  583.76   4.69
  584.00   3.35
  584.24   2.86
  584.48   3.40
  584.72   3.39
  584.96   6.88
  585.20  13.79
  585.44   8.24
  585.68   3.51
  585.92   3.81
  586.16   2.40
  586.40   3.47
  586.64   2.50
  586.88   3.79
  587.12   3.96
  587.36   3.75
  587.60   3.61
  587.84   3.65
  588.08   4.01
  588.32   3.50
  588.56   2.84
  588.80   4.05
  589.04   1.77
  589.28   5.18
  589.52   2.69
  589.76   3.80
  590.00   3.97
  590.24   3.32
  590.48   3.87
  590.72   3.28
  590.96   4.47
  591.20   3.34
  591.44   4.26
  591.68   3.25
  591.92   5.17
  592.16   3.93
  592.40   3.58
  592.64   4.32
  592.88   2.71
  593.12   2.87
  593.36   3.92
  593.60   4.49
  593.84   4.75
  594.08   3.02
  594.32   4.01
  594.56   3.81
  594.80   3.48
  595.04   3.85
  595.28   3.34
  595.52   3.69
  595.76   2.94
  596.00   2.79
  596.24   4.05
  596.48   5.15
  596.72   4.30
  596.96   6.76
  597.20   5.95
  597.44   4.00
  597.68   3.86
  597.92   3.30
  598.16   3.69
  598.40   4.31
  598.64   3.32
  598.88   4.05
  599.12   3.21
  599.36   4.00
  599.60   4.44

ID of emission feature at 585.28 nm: H-beta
